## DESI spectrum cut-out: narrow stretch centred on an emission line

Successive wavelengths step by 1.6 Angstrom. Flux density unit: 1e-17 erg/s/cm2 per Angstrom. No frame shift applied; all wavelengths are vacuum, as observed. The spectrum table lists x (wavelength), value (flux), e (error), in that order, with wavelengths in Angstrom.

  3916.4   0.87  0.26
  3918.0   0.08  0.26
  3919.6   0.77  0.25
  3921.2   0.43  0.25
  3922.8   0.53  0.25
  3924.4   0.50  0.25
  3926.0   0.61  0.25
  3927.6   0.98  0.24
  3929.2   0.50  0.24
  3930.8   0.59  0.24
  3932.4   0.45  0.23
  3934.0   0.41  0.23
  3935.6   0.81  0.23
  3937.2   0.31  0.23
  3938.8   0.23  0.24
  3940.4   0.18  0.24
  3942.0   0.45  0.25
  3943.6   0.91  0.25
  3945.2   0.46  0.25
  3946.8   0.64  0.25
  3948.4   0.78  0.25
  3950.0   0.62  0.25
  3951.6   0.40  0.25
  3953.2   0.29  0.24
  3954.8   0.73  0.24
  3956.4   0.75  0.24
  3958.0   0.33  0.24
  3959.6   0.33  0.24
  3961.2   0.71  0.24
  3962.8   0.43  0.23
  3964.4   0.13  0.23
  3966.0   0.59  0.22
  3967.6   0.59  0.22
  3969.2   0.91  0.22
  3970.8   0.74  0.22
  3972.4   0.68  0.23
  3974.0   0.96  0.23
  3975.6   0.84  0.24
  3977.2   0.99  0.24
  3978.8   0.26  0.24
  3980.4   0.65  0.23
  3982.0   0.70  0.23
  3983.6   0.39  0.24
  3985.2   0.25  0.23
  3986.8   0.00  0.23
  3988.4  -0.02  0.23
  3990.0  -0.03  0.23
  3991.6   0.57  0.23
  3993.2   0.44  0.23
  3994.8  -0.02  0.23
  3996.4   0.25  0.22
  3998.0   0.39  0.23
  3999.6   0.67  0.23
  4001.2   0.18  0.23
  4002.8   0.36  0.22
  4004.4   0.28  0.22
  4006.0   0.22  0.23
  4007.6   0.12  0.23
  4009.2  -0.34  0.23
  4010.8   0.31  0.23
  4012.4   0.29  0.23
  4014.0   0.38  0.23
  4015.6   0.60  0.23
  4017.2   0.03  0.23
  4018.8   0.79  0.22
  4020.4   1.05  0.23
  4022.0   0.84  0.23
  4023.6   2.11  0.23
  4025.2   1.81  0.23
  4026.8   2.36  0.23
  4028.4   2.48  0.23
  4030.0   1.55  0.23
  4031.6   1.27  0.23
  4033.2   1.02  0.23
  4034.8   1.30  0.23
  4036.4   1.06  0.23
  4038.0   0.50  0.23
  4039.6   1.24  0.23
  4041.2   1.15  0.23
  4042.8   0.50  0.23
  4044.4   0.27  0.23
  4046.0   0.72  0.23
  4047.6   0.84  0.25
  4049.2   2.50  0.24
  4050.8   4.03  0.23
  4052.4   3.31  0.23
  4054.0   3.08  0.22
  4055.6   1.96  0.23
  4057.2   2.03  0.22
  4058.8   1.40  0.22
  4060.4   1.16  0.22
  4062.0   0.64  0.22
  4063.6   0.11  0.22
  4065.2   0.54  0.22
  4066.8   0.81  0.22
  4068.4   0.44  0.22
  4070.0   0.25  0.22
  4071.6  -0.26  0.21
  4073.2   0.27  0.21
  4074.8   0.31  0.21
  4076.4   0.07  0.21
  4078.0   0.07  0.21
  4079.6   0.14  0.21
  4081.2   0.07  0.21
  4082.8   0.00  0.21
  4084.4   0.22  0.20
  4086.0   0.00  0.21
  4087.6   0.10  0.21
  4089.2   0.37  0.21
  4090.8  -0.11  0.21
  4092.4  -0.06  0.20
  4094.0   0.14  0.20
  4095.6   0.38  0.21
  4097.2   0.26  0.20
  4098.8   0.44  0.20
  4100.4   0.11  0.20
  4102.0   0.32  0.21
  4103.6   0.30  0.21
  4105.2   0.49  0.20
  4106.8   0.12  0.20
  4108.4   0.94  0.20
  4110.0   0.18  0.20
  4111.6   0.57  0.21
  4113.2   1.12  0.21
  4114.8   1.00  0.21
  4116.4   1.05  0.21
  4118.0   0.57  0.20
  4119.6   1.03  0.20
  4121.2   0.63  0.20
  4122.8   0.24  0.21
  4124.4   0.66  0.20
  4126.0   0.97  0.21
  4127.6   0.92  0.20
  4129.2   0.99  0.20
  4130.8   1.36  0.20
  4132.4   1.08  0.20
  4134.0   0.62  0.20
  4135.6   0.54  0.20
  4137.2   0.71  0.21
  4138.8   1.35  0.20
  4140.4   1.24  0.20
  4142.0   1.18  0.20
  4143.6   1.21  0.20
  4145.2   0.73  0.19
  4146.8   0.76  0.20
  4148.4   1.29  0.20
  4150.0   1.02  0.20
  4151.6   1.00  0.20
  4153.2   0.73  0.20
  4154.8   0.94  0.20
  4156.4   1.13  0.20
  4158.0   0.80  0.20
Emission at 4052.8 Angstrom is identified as Lyman alpha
